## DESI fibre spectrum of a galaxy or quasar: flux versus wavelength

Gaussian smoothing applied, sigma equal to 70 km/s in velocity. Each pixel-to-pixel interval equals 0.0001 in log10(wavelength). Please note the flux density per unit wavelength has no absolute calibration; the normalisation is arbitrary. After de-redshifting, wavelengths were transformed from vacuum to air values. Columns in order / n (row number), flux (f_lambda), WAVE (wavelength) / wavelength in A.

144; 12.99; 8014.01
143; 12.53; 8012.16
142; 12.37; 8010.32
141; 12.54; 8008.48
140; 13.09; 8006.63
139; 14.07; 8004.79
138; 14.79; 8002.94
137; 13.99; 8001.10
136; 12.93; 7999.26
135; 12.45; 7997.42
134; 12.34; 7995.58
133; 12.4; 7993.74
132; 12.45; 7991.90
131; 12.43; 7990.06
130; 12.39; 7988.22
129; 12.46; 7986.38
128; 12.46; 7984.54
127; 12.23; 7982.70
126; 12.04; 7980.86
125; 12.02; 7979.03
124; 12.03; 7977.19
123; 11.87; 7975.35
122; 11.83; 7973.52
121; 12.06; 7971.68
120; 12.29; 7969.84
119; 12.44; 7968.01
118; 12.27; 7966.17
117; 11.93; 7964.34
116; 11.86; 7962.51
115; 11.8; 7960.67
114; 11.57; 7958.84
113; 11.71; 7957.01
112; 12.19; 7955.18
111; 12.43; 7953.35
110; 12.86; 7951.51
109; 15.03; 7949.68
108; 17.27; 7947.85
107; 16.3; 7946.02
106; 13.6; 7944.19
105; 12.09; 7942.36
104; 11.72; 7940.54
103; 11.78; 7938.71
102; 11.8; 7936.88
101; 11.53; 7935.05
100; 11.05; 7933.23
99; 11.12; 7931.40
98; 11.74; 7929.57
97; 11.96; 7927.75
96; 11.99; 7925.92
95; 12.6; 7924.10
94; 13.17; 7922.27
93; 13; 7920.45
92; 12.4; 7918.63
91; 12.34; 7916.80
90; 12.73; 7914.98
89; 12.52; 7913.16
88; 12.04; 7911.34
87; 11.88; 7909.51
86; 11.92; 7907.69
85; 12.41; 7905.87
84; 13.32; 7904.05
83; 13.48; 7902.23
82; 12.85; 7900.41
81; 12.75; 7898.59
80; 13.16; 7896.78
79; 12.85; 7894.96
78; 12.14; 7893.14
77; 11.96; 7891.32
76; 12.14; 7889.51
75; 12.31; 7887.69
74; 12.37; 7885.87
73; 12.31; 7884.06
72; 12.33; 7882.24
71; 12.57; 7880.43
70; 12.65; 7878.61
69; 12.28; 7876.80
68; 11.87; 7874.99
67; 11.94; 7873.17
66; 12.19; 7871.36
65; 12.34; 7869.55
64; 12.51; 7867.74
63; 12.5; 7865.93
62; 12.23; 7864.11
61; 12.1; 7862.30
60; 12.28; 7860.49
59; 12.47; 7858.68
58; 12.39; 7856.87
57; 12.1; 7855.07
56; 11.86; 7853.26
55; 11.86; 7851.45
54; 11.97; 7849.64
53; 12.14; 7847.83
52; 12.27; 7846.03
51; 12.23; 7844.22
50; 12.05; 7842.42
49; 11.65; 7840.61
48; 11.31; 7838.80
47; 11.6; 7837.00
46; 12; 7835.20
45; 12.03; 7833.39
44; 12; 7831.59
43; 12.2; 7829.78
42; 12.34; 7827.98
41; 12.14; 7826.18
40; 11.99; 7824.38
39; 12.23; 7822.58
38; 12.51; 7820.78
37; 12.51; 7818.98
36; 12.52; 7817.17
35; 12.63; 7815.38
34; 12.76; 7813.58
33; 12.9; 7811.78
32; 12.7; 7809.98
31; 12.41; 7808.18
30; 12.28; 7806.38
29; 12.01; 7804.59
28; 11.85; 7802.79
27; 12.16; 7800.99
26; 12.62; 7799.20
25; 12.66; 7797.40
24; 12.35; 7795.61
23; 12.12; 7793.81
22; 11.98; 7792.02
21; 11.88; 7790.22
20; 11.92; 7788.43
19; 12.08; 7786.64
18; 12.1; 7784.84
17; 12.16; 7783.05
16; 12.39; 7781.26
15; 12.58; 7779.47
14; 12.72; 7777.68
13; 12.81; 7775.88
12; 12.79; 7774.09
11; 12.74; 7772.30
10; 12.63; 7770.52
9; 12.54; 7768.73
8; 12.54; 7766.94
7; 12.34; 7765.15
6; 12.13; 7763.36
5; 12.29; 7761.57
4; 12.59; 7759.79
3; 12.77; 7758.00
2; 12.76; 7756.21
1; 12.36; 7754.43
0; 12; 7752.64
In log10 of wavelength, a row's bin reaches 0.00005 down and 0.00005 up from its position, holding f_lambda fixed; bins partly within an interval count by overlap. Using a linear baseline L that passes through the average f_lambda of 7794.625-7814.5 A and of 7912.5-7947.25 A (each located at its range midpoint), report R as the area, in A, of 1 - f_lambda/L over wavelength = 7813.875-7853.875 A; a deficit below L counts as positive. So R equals 1.0 A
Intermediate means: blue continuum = 12.4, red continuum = 12.4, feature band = 12.1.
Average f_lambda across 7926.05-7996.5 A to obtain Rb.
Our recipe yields 12.4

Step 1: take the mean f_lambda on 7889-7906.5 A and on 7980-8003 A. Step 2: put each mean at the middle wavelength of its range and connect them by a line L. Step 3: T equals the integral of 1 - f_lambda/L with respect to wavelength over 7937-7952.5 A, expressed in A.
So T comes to -1.3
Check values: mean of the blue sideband 12.7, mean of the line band 13.7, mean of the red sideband 12.6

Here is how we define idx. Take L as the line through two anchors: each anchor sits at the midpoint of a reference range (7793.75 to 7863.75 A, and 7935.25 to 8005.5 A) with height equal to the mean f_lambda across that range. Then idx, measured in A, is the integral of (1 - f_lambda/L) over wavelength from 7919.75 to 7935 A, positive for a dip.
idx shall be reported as 0.6 A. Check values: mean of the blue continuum 12.2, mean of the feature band 12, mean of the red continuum 12.7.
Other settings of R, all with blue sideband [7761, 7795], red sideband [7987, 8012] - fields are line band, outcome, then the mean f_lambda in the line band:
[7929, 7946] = 0.94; 12.1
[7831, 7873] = 1.53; 12.1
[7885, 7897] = 0.26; 12.4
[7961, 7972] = 0.61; 12.1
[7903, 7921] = 0.35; 12.5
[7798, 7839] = 0.62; 12.3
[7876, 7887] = 0.18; 12.4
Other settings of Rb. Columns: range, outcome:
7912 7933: 12.3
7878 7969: 12.5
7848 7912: 12.3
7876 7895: 12.3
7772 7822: 12.4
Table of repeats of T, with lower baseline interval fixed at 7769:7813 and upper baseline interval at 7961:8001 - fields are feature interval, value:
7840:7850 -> 0.22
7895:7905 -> -0.62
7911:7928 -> -0.28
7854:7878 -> 0.17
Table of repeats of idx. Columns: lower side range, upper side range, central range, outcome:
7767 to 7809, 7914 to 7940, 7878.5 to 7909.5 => -1.0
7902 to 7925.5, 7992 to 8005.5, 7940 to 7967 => -0.3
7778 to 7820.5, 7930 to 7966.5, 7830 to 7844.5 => 0.6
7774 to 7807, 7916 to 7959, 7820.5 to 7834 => 0.2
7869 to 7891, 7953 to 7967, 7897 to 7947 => -1.5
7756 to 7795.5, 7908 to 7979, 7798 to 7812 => 0.1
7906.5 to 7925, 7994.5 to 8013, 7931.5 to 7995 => 1.7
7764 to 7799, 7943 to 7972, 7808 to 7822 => -0.1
